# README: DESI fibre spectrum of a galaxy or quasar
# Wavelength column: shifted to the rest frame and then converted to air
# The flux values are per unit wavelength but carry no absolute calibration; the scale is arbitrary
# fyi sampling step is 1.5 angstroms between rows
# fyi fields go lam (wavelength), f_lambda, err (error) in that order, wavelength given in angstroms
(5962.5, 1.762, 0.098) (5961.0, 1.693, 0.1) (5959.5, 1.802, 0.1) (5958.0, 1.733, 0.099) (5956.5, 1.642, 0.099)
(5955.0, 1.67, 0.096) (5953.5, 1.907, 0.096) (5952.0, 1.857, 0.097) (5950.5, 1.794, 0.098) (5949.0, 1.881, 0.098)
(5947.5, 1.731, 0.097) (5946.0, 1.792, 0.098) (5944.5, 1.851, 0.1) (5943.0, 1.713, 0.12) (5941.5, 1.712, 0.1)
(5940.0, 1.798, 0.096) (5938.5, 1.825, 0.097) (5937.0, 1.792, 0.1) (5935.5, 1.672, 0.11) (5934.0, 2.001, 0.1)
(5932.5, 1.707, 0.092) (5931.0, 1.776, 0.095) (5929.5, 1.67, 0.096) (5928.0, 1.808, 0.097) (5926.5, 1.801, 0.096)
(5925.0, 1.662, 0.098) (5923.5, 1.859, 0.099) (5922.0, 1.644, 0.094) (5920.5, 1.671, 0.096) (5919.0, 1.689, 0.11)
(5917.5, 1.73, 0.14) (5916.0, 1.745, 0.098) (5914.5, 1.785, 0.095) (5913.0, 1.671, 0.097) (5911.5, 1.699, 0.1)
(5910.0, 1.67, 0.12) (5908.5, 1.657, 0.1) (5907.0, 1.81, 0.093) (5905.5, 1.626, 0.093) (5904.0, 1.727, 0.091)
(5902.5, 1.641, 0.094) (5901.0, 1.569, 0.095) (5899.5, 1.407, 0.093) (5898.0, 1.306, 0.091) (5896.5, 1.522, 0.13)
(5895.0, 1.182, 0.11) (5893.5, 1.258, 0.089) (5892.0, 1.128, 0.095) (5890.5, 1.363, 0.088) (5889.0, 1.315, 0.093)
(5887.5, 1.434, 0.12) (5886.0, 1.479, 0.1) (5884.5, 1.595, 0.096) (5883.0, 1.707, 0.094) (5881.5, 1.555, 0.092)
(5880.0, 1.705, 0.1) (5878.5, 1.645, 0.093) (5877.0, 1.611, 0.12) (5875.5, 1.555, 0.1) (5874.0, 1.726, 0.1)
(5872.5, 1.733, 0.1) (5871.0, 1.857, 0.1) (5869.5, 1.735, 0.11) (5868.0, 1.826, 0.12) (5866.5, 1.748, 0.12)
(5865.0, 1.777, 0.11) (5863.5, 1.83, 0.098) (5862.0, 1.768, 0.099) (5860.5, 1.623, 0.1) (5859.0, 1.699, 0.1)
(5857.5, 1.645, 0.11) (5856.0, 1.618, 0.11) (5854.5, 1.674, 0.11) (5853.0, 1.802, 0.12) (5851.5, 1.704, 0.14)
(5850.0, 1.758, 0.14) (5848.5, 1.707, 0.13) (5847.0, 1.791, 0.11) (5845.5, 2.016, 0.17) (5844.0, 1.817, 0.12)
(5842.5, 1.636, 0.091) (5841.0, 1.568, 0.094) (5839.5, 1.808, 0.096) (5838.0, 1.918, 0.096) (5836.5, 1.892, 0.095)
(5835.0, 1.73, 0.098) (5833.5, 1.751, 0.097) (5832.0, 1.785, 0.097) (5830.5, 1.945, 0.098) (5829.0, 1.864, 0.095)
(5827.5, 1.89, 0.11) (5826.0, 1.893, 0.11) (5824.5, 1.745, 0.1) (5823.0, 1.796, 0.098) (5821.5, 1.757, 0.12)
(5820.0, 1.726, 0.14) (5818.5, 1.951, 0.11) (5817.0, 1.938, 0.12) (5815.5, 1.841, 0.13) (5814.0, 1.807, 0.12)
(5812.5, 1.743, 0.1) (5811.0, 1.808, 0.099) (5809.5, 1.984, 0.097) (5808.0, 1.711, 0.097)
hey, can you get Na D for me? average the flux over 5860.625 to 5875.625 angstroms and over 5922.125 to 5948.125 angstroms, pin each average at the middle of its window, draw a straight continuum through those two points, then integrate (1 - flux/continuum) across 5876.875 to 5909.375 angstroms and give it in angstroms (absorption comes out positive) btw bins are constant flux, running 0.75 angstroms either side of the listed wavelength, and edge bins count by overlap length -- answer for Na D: 4.7 angstroms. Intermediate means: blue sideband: 1.76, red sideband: 1.77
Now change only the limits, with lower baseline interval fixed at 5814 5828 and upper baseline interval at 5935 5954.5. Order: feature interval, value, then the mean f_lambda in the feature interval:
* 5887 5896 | 2.6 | 1.28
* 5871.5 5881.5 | 0.9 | 1.66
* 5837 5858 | 0.9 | 1.75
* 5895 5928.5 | 2.8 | 1.66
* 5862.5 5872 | 0.1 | 1.79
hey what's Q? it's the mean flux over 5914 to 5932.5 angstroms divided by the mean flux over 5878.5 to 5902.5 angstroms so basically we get 1.2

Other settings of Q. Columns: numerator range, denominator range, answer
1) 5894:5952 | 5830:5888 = 0.99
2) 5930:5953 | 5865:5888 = 1.08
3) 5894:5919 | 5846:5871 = 0.93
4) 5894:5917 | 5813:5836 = 0.87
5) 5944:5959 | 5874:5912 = 1.17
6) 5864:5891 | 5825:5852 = 0.91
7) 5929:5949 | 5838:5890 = 1.05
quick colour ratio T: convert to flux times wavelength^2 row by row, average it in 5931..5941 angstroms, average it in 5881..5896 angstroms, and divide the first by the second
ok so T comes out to 1.3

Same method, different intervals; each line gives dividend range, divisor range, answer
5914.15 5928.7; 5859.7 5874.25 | 1.00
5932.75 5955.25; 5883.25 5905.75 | 1.27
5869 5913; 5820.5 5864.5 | 0.89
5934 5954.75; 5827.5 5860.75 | 1.05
